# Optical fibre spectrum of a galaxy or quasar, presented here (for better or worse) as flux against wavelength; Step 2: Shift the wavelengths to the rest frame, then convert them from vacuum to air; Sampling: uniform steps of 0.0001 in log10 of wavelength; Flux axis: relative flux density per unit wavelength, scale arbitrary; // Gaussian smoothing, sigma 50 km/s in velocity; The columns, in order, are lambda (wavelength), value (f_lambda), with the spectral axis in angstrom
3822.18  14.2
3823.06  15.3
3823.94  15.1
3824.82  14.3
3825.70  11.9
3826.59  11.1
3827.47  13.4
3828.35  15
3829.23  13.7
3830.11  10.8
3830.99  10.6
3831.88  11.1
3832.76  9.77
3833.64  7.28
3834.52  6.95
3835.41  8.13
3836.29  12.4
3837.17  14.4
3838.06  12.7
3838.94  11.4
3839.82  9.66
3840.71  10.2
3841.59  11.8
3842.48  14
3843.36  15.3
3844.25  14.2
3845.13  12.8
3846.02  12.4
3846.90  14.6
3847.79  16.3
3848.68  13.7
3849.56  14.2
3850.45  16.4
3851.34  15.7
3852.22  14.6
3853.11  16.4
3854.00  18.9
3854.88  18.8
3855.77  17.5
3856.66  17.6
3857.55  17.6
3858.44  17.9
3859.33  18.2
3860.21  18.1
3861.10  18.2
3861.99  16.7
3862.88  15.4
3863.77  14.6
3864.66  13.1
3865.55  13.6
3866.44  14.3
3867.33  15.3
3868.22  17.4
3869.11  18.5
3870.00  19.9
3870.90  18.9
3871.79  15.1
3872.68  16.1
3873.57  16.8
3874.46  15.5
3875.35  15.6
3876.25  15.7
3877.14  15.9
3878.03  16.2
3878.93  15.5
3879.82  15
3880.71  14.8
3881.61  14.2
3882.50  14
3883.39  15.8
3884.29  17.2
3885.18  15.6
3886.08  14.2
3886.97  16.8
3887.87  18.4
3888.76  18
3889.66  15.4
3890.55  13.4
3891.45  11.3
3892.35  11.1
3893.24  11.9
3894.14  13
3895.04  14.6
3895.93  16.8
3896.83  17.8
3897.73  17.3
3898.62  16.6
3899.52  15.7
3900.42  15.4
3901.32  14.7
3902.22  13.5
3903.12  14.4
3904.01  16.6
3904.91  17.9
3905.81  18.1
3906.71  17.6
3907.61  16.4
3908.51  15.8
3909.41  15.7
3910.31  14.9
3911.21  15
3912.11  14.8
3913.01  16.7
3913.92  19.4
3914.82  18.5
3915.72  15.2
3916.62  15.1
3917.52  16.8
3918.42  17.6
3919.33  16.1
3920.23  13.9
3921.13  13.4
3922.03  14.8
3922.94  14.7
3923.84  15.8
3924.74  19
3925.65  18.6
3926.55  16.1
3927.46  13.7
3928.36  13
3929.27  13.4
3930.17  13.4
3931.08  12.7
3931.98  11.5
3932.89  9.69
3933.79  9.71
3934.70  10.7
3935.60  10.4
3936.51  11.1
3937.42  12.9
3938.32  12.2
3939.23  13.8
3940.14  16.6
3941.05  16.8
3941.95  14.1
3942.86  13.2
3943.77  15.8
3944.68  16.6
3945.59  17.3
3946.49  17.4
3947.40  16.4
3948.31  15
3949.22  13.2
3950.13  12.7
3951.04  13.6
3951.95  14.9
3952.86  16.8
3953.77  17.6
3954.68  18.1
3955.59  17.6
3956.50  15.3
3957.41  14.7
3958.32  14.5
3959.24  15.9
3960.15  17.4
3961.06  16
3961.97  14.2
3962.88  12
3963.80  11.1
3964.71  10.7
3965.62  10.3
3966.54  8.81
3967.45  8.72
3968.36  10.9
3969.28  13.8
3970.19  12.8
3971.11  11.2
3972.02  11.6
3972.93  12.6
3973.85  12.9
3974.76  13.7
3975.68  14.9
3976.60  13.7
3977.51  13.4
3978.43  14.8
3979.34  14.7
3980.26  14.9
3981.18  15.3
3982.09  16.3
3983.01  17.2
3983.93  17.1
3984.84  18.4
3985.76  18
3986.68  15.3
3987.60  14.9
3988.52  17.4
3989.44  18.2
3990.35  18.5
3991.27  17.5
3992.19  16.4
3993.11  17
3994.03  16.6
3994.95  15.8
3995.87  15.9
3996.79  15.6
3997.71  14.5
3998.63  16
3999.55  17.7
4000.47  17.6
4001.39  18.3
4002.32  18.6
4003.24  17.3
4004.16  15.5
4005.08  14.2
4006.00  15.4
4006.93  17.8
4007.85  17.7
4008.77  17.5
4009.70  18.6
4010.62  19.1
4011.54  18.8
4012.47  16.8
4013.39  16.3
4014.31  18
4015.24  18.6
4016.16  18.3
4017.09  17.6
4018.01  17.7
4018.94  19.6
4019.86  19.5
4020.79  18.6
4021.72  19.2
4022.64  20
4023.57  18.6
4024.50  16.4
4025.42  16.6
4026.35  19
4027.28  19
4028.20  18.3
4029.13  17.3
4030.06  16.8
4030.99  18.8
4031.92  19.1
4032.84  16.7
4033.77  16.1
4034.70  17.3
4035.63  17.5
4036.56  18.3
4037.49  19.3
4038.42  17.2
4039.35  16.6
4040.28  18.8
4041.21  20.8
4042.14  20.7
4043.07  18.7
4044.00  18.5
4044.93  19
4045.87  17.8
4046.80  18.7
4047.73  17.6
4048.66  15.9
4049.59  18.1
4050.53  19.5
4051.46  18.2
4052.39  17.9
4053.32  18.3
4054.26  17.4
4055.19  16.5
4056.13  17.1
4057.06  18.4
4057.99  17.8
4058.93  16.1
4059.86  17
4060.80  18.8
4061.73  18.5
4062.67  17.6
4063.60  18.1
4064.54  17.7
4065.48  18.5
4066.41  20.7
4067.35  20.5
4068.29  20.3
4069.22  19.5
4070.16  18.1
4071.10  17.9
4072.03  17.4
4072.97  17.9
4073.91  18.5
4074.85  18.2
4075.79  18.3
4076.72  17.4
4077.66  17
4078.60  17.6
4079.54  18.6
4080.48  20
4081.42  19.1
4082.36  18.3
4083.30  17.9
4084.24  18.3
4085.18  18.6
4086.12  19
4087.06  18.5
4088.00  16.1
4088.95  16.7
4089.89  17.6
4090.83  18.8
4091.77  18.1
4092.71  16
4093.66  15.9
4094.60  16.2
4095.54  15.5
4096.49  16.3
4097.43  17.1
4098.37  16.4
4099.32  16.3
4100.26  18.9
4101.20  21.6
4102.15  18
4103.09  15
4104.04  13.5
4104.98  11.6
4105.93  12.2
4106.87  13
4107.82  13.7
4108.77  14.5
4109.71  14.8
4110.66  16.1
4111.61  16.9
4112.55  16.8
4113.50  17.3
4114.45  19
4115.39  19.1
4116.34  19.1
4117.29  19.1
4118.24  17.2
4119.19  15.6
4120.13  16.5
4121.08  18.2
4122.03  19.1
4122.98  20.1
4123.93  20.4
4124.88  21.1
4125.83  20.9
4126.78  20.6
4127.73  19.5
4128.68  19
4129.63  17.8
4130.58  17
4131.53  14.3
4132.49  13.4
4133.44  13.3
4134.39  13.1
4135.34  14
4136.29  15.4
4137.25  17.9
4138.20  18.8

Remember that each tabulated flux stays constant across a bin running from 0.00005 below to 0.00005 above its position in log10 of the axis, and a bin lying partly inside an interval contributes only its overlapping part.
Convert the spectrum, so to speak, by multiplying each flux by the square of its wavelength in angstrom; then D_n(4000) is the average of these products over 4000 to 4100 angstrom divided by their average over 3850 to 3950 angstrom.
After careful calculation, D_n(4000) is 1.25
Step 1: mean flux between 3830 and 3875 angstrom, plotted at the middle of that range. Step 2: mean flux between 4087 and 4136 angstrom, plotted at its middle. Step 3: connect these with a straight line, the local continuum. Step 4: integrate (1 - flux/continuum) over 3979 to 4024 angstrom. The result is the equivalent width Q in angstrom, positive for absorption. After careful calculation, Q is -3.8 angstrom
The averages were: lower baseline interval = 14.6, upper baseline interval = 16.8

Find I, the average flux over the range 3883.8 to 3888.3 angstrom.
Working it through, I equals 16.4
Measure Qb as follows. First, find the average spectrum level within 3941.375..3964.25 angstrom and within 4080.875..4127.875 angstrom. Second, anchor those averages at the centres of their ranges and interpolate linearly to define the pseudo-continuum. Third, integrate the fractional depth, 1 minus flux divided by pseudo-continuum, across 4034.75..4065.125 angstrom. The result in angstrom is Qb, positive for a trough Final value -2.73 angstrom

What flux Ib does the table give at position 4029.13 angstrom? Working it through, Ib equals 17.3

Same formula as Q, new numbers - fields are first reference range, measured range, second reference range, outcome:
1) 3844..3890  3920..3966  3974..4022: 6.0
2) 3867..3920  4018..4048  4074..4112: -3.2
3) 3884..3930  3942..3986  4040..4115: 5.0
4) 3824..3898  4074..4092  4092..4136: -1.8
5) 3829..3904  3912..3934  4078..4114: 0.4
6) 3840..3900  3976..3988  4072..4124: 0.5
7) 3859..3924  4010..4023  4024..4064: -0.6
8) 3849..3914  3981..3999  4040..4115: 0.2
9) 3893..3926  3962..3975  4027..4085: 4.1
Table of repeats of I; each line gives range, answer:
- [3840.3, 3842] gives 11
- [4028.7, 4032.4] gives 18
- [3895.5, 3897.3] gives 17.3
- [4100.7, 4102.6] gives 19.8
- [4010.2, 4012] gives 19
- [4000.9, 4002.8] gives 18.4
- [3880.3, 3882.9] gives 14.3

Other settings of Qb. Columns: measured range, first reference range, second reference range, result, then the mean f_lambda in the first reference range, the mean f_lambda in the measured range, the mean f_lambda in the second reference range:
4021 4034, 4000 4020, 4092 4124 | -0.4 angstrom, 17.6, 18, 16.6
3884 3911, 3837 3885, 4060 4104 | 0.6 angstrom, 15.5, 15.5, 17.9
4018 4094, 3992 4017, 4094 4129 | -4.6 angstrom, 17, 18.2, 17.2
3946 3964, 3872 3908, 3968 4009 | 0.4 angstrom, 15.5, 15.3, 15.7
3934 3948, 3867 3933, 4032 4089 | 1.7 angstrom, 15.6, 14.3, 18.2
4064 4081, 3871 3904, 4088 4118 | -2.3 angstrom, 15.3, 18.6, 16.5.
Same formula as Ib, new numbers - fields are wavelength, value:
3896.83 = 17.8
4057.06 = 18.4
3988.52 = 17.4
